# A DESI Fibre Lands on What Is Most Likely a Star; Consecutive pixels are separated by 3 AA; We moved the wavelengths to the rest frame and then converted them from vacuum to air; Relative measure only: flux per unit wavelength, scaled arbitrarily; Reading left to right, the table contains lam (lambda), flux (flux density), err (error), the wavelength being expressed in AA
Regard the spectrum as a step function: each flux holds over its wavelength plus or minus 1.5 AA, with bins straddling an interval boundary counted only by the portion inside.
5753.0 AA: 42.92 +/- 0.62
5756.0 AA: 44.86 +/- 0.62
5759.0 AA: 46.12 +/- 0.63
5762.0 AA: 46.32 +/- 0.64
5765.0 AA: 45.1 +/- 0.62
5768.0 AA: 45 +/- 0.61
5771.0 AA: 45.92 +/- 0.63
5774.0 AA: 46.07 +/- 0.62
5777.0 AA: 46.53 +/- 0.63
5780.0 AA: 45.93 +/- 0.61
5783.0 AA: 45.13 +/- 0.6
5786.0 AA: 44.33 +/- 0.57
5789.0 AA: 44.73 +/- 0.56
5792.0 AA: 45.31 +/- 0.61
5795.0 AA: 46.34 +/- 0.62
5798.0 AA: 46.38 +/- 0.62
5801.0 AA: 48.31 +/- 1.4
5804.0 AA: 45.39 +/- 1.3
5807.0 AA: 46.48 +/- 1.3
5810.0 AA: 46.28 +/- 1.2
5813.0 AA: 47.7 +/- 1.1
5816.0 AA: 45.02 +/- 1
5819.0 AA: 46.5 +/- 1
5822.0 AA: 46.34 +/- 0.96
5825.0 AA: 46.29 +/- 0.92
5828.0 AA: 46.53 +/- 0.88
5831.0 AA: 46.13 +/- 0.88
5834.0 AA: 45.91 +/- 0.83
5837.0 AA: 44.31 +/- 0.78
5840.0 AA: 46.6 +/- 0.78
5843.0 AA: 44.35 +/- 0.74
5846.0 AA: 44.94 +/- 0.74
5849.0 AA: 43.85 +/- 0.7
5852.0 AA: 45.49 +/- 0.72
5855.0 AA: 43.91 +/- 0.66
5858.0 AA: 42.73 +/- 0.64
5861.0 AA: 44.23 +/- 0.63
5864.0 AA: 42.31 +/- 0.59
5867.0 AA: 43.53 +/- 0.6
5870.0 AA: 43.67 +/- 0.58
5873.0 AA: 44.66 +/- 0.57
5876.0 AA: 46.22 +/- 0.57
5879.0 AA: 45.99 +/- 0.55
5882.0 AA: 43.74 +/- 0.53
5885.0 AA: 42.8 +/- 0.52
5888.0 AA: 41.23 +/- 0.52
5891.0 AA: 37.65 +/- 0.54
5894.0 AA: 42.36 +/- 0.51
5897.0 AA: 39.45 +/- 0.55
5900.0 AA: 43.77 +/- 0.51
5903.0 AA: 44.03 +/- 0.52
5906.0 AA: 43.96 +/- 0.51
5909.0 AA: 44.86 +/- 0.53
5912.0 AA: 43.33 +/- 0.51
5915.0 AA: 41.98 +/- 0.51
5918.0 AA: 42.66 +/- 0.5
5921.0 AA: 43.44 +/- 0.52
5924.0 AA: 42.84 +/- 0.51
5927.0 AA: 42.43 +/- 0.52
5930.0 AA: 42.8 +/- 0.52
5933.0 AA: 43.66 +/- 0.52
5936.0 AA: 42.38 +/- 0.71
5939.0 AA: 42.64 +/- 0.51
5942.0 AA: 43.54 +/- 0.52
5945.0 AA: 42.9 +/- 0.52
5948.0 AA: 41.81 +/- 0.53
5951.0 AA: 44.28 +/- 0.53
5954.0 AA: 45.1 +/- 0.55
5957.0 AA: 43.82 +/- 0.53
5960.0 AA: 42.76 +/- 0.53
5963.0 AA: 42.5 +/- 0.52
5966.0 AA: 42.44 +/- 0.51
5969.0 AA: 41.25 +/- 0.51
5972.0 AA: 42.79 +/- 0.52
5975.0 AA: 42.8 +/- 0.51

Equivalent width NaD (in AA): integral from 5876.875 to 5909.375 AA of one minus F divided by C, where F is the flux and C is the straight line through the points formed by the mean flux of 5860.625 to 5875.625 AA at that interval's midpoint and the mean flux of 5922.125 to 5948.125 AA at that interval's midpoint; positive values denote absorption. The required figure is 0.6 AA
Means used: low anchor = 43.8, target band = 42.7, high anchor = 42.8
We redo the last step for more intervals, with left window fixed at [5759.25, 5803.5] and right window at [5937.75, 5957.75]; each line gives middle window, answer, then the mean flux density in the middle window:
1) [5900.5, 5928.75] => 0.4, 43.3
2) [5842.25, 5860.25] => 0.2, 44.2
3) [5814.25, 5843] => -0.5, 45.9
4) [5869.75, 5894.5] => 0.7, 43.2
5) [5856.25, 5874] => 0.4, 43.5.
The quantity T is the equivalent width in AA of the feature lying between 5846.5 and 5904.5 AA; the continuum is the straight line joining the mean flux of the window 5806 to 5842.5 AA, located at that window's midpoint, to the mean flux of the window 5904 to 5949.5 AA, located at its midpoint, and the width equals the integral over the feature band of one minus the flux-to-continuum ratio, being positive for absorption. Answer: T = 1.70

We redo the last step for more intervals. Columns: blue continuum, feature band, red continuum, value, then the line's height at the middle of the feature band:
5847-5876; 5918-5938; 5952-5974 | 0.2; 43.3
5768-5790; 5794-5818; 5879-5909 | -0.9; 44.8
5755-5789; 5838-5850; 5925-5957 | -0.1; 44.5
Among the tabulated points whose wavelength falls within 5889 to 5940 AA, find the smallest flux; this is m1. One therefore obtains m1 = 37.65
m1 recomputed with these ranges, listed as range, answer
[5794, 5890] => 41.23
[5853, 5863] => 42.73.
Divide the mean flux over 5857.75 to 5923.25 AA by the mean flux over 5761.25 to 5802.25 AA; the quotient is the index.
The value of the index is 0.9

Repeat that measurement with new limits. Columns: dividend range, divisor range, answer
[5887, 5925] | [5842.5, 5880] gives 0.96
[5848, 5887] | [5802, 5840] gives 0.96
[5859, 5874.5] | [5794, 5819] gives 0.94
